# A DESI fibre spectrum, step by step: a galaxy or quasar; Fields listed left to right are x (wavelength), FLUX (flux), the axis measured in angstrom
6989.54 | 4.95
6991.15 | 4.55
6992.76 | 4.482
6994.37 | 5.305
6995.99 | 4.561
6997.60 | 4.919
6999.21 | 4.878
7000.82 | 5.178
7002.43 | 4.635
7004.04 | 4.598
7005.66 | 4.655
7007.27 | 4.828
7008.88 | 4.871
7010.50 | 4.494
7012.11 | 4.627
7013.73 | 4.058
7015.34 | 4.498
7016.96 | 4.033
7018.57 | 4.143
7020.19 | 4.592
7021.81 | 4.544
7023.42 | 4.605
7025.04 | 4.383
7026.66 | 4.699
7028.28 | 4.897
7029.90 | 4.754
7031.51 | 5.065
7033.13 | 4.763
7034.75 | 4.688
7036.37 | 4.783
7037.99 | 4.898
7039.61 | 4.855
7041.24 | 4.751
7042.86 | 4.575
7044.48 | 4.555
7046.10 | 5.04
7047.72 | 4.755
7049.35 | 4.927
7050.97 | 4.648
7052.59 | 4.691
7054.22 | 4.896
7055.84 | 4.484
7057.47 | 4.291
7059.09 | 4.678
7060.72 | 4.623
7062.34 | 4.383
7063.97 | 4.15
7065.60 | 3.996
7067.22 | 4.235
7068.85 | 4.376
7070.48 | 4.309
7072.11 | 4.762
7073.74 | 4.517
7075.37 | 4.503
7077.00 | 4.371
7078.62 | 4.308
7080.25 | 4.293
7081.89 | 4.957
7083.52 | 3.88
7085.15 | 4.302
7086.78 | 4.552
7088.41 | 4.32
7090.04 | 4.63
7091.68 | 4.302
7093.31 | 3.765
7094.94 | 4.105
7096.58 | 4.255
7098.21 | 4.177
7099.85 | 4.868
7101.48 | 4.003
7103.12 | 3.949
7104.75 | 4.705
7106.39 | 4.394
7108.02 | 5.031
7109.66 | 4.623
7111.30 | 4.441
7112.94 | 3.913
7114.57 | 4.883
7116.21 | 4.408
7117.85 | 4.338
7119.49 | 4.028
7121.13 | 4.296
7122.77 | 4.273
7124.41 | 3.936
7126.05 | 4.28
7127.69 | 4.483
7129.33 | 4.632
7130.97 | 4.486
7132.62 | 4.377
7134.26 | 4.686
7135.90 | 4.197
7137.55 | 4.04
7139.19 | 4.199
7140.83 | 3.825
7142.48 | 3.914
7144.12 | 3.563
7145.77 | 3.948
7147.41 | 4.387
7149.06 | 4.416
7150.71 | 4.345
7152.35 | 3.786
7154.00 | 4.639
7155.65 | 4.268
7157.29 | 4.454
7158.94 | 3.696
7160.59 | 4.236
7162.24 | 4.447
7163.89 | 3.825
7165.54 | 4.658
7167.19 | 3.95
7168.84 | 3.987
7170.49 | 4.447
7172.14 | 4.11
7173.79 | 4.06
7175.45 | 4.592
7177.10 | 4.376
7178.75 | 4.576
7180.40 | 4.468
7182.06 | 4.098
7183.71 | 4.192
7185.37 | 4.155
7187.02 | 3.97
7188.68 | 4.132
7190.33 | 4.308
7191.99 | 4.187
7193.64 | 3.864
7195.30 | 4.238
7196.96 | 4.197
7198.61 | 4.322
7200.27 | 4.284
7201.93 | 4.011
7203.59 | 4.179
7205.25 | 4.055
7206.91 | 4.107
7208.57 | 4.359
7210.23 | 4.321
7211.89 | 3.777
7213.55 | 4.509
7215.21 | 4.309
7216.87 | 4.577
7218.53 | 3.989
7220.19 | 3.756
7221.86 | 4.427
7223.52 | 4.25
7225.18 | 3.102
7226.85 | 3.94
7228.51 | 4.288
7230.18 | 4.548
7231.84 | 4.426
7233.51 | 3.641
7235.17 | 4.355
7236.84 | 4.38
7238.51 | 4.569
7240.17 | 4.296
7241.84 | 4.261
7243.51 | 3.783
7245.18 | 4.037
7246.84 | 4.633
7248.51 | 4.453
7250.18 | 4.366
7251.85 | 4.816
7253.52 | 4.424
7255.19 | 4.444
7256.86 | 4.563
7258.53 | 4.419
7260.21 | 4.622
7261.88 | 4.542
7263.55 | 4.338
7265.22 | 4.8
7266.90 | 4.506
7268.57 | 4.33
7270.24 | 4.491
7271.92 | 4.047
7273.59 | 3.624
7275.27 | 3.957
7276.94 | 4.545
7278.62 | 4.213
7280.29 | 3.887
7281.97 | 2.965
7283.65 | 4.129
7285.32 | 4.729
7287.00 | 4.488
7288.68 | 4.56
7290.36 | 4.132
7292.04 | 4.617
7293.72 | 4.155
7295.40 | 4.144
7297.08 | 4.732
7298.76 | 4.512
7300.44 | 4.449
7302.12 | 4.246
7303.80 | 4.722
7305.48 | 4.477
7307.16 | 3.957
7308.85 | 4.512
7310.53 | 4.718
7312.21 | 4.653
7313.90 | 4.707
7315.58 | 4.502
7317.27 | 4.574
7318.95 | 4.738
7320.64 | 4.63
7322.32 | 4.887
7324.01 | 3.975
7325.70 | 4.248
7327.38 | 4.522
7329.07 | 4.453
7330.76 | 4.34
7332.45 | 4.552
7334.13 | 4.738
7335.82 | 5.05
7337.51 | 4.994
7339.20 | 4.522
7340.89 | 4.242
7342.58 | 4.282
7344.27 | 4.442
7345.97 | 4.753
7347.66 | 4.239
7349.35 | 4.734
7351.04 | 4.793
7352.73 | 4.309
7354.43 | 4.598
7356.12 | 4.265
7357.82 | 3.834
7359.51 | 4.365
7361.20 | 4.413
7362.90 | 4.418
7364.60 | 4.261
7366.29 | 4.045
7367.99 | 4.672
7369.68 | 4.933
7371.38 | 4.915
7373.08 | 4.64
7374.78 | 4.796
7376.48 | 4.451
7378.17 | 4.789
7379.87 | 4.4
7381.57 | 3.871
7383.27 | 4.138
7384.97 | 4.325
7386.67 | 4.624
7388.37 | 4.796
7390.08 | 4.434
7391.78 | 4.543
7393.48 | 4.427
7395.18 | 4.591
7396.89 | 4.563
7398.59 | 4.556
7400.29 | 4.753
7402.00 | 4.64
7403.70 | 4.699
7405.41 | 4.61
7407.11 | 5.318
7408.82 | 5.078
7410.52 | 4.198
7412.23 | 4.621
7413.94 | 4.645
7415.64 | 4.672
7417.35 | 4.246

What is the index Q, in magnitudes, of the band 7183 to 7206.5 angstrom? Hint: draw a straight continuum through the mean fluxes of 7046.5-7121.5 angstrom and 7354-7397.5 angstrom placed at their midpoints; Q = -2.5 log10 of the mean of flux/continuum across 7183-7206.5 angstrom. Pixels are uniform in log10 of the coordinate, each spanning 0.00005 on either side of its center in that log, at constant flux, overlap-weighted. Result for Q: 0.07 mag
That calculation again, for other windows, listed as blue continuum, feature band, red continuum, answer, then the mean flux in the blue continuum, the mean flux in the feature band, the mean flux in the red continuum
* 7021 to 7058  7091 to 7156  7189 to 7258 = 0.05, 4.72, 4.28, 4.23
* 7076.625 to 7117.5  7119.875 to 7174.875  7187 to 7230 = 0.02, 4.38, 4.21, 4.14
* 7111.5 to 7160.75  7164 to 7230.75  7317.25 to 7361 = 0.03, 4.23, 4.19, 4.5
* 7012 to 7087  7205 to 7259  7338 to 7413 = 0.07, 4.55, 4.25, 4.52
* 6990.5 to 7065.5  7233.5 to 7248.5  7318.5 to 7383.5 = 0.07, 4.65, 4.26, 4.5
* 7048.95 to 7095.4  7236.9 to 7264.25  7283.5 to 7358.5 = 0.01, 4.42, 4.41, 4.49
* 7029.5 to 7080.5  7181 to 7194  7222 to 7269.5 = 0.07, 4.59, 4.13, 4.33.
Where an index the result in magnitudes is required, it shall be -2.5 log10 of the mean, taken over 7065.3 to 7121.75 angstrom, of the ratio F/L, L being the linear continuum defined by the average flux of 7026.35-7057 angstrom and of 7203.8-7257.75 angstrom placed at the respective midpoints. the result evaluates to 0.06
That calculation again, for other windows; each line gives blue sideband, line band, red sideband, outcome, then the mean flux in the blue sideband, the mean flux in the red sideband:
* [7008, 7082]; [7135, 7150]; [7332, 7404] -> 0.12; 4.57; 4.52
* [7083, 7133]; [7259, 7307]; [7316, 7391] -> 0.03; 4.35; 4.5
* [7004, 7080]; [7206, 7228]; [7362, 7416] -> 0.12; 4.58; 4.57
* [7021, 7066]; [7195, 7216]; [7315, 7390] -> 0.09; 4.66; 4.5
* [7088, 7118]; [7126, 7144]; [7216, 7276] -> 0.02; 4.38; 4.28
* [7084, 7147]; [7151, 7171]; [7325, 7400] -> 0.03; 4.29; 4.5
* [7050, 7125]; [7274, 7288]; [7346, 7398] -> 0.09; 4.39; 4.48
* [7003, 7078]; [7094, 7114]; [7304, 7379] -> 0.05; 4.58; 4.52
